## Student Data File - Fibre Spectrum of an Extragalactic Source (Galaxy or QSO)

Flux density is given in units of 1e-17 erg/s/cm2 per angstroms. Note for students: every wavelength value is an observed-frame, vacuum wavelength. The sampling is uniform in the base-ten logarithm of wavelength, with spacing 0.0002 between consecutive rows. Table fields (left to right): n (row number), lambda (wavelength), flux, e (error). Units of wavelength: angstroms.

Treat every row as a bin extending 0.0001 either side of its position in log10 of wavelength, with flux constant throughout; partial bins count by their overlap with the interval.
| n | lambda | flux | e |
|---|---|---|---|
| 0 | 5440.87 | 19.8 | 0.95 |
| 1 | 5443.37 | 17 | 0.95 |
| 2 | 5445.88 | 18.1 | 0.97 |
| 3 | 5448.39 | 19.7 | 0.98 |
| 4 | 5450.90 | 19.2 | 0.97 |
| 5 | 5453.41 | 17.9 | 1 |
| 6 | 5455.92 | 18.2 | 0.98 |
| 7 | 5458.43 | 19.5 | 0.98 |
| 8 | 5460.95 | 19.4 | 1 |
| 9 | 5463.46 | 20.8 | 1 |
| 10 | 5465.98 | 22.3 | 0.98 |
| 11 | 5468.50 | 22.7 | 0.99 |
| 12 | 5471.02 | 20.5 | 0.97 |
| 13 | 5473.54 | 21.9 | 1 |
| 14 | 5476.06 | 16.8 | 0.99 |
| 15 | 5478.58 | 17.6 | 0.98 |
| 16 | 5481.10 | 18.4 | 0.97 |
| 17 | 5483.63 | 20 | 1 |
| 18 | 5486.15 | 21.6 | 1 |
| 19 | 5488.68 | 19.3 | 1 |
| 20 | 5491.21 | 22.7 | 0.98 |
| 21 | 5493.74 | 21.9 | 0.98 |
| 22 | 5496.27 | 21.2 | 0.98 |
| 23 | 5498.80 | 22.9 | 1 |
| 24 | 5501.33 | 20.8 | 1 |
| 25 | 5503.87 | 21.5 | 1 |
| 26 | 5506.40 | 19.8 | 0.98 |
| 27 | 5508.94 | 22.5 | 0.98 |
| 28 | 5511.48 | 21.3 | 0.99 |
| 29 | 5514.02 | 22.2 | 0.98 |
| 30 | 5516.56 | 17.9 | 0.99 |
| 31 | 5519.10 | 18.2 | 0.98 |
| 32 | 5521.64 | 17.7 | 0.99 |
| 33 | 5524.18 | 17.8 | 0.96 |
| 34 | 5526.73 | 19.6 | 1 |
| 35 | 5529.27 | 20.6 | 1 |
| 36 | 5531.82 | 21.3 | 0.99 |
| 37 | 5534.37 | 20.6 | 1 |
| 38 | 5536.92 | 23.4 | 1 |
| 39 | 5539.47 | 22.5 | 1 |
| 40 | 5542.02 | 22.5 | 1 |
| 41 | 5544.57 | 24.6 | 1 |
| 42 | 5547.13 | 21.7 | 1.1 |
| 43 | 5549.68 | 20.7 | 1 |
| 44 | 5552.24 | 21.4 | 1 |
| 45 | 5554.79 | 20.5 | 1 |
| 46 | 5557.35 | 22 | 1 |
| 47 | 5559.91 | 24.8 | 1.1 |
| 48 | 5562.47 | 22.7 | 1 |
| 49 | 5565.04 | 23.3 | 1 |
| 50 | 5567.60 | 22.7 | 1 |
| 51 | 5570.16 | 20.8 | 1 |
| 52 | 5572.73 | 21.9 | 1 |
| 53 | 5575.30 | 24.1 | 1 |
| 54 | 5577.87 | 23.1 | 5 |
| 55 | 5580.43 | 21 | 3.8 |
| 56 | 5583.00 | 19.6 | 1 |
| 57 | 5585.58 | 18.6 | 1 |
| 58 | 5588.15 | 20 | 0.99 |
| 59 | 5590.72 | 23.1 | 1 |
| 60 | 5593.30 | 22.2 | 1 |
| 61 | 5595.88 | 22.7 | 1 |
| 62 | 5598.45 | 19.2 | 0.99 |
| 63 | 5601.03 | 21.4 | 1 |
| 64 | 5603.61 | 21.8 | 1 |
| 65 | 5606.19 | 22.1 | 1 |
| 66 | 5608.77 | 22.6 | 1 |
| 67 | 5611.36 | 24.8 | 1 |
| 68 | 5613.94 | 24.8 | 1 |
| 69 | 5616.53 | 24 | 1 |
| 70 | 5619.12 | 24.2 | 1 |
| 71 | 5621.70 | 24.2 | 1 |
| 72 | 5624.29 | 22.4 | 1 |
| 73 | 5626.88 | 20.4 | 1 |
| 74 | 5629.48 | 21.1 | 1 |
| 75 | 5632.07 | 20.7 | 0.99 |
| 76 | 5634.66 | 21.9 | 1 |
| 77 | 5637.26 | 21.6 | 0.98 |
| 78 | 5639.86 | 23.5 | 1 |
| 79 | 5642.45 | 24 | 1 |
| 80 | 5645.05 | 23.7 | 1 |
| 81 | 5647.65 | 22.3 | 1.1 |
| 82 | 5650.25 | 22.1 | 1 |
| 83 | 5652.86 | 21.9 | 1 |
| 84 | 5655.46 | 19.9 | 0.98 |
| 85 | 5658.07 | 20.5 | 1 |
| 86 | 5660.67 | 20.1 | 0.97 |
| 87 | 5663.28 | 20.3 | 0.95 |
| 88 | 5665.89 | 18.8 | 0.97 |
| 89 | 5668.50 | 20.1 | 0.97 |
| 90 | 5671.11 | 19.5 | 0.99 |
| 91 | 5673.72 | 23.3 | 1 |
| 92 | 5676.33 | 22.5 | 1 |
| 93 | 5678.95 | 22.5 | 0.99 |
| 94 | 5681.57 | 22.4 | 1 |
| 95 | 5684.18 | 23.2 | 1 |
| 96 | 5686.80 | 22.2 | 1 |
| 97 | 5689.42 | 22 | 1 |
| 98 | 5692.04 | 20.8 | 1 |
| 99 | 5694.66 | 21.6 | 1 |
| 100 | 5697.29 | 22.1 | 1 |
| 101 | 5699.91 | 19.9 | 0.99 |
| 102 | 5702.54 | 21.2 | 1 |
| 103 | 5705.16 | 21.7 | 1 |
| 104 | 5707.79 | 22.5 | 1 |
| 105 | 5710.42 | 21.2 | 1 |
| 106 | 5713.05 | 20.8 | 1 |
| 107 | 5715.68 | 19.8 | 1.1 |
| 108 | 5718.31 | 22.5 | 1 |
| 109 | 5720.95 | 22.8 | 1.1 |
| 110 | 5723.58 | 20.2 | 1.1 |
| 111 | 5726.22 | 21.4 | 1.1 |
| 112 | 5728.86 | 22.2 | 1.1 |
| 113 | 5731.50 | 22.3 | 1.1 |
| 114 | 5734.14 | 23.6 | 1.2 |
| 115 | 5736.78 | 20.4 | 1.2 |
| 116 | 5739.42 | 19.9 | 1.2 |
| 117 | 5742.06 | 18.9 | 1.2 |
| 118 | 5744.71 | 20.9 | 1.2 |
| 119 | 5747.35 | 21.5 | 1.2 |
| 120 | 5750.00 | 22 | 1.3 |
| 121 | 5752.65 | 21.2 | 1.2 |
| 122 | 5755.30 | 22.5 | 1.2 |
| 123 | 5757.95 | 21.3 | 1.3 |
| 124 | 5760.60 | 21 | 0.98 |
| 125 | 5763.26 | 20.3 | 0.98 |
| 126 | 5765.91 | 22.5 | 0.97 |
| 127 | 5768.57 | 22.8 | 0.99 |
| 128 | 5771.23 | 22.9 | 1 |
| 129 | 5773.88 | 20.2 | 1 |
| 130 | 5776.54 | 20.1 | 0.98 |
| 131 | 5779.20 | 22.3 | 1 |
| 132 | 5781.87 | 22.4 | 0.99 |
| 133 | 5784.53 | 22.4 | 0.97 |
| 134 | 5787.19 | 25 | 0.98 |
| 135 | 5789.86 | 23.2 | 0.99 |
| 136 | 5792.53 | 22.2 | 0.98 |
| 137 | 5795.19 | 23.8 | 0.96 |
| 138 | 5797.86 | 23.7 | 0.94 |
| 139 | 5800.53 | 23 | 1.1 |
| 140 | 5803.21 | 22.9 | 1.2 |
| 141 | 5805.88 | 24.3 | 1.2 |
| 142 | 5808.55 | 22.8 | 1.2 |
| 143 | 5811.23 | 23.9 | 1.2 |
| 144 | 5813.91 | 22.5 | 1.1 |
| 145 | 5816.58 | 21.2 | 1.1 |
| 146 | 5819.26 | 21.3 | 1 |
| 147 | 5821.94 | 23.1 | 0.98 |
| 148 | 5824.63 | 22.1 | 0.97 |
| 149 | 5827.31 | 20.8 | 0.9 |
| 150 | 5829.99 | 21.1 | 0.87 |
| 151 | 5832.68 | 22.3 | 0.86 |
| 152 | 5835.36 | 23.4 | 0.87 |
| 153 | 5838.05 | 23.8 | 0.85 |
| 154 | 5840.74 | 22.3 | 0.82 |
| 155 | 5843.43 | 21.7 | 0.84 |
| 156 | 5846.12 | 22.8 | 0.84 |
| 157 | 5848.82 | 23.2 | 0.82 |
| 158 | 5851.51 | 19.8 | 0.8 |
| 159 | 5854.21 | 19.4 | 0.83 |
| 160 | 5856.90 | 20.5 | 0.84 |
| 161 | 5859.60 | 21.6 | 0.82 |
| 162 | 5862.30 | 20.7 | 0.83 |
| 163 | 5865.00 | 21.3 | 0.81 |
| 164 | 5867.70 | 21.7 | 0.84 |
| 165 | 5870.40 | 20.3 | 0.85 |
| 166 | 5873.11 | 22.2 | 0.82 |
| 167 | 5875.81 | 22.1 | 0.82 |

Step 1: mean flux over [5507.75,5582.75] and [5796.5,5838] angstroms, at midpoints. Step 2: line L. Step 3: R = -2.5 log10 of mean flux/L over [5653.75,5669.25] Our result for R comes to 0.10 mag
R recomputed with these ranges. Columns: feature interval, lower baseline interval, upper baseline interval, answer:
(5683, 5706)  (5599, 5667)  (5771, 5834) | 0.03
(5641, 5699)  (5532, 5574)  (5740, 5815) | 0.03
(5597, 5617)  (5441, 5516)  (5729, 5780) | -0.09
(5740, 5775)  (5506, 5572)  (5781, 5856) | 0.04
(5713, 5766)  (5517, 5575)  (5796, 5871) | 0.03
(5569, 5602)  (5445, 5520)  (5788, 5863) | -0.03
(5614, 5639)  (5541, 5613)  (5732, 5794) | -0.02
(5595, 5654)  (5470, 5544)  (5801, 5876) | -0.07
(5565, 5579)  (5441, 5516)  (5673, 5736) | -0.08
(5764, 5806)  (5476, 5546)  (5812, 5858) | -0.05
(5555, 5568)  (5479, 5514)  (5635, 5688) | -0.08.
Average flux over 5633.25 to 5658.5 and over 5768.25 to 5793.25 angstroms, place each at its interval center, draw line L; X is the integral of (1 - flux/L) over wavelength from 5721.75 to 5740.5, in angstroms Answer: 0.7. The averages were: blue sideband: 22.2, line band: 21.5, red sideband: 22.3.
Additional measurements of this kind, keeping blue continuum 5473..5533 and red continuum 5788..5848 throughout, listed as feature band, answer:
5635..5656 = -1.11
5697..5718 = 0.61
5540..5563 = -1.93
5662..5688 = 0.09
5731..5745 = 0.71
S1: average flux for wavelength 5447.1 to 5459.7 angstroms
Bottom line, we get 18.9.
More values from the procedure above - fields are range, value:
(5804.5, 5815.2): 23.4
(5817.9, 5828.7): 21.8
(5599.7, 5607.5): 21.8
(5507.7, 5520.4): 20.4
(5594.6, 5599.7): 21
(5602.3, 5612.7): 22.8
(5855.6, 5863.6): 20.9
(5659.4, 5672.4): 19.8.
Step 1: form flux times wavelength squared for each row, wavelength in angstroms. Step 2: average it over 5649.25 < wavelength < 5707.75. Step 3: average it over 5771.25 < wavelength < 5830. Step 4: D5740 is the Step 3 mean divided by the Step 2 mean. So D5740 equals 1.1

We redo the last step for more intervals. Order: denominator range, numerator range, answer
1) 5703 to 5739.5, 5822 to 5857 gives 1.06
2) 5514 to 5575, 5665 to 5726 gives 1.06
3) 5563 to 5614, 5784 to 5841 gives 1.12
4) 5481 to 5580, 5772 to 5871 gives 1.15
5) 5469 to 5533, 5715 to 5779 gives 1.15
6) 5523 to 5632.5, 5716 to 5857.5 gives 1.08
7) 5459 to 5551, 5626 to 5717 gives 1.10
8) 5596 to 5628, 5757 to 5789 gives 1.02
